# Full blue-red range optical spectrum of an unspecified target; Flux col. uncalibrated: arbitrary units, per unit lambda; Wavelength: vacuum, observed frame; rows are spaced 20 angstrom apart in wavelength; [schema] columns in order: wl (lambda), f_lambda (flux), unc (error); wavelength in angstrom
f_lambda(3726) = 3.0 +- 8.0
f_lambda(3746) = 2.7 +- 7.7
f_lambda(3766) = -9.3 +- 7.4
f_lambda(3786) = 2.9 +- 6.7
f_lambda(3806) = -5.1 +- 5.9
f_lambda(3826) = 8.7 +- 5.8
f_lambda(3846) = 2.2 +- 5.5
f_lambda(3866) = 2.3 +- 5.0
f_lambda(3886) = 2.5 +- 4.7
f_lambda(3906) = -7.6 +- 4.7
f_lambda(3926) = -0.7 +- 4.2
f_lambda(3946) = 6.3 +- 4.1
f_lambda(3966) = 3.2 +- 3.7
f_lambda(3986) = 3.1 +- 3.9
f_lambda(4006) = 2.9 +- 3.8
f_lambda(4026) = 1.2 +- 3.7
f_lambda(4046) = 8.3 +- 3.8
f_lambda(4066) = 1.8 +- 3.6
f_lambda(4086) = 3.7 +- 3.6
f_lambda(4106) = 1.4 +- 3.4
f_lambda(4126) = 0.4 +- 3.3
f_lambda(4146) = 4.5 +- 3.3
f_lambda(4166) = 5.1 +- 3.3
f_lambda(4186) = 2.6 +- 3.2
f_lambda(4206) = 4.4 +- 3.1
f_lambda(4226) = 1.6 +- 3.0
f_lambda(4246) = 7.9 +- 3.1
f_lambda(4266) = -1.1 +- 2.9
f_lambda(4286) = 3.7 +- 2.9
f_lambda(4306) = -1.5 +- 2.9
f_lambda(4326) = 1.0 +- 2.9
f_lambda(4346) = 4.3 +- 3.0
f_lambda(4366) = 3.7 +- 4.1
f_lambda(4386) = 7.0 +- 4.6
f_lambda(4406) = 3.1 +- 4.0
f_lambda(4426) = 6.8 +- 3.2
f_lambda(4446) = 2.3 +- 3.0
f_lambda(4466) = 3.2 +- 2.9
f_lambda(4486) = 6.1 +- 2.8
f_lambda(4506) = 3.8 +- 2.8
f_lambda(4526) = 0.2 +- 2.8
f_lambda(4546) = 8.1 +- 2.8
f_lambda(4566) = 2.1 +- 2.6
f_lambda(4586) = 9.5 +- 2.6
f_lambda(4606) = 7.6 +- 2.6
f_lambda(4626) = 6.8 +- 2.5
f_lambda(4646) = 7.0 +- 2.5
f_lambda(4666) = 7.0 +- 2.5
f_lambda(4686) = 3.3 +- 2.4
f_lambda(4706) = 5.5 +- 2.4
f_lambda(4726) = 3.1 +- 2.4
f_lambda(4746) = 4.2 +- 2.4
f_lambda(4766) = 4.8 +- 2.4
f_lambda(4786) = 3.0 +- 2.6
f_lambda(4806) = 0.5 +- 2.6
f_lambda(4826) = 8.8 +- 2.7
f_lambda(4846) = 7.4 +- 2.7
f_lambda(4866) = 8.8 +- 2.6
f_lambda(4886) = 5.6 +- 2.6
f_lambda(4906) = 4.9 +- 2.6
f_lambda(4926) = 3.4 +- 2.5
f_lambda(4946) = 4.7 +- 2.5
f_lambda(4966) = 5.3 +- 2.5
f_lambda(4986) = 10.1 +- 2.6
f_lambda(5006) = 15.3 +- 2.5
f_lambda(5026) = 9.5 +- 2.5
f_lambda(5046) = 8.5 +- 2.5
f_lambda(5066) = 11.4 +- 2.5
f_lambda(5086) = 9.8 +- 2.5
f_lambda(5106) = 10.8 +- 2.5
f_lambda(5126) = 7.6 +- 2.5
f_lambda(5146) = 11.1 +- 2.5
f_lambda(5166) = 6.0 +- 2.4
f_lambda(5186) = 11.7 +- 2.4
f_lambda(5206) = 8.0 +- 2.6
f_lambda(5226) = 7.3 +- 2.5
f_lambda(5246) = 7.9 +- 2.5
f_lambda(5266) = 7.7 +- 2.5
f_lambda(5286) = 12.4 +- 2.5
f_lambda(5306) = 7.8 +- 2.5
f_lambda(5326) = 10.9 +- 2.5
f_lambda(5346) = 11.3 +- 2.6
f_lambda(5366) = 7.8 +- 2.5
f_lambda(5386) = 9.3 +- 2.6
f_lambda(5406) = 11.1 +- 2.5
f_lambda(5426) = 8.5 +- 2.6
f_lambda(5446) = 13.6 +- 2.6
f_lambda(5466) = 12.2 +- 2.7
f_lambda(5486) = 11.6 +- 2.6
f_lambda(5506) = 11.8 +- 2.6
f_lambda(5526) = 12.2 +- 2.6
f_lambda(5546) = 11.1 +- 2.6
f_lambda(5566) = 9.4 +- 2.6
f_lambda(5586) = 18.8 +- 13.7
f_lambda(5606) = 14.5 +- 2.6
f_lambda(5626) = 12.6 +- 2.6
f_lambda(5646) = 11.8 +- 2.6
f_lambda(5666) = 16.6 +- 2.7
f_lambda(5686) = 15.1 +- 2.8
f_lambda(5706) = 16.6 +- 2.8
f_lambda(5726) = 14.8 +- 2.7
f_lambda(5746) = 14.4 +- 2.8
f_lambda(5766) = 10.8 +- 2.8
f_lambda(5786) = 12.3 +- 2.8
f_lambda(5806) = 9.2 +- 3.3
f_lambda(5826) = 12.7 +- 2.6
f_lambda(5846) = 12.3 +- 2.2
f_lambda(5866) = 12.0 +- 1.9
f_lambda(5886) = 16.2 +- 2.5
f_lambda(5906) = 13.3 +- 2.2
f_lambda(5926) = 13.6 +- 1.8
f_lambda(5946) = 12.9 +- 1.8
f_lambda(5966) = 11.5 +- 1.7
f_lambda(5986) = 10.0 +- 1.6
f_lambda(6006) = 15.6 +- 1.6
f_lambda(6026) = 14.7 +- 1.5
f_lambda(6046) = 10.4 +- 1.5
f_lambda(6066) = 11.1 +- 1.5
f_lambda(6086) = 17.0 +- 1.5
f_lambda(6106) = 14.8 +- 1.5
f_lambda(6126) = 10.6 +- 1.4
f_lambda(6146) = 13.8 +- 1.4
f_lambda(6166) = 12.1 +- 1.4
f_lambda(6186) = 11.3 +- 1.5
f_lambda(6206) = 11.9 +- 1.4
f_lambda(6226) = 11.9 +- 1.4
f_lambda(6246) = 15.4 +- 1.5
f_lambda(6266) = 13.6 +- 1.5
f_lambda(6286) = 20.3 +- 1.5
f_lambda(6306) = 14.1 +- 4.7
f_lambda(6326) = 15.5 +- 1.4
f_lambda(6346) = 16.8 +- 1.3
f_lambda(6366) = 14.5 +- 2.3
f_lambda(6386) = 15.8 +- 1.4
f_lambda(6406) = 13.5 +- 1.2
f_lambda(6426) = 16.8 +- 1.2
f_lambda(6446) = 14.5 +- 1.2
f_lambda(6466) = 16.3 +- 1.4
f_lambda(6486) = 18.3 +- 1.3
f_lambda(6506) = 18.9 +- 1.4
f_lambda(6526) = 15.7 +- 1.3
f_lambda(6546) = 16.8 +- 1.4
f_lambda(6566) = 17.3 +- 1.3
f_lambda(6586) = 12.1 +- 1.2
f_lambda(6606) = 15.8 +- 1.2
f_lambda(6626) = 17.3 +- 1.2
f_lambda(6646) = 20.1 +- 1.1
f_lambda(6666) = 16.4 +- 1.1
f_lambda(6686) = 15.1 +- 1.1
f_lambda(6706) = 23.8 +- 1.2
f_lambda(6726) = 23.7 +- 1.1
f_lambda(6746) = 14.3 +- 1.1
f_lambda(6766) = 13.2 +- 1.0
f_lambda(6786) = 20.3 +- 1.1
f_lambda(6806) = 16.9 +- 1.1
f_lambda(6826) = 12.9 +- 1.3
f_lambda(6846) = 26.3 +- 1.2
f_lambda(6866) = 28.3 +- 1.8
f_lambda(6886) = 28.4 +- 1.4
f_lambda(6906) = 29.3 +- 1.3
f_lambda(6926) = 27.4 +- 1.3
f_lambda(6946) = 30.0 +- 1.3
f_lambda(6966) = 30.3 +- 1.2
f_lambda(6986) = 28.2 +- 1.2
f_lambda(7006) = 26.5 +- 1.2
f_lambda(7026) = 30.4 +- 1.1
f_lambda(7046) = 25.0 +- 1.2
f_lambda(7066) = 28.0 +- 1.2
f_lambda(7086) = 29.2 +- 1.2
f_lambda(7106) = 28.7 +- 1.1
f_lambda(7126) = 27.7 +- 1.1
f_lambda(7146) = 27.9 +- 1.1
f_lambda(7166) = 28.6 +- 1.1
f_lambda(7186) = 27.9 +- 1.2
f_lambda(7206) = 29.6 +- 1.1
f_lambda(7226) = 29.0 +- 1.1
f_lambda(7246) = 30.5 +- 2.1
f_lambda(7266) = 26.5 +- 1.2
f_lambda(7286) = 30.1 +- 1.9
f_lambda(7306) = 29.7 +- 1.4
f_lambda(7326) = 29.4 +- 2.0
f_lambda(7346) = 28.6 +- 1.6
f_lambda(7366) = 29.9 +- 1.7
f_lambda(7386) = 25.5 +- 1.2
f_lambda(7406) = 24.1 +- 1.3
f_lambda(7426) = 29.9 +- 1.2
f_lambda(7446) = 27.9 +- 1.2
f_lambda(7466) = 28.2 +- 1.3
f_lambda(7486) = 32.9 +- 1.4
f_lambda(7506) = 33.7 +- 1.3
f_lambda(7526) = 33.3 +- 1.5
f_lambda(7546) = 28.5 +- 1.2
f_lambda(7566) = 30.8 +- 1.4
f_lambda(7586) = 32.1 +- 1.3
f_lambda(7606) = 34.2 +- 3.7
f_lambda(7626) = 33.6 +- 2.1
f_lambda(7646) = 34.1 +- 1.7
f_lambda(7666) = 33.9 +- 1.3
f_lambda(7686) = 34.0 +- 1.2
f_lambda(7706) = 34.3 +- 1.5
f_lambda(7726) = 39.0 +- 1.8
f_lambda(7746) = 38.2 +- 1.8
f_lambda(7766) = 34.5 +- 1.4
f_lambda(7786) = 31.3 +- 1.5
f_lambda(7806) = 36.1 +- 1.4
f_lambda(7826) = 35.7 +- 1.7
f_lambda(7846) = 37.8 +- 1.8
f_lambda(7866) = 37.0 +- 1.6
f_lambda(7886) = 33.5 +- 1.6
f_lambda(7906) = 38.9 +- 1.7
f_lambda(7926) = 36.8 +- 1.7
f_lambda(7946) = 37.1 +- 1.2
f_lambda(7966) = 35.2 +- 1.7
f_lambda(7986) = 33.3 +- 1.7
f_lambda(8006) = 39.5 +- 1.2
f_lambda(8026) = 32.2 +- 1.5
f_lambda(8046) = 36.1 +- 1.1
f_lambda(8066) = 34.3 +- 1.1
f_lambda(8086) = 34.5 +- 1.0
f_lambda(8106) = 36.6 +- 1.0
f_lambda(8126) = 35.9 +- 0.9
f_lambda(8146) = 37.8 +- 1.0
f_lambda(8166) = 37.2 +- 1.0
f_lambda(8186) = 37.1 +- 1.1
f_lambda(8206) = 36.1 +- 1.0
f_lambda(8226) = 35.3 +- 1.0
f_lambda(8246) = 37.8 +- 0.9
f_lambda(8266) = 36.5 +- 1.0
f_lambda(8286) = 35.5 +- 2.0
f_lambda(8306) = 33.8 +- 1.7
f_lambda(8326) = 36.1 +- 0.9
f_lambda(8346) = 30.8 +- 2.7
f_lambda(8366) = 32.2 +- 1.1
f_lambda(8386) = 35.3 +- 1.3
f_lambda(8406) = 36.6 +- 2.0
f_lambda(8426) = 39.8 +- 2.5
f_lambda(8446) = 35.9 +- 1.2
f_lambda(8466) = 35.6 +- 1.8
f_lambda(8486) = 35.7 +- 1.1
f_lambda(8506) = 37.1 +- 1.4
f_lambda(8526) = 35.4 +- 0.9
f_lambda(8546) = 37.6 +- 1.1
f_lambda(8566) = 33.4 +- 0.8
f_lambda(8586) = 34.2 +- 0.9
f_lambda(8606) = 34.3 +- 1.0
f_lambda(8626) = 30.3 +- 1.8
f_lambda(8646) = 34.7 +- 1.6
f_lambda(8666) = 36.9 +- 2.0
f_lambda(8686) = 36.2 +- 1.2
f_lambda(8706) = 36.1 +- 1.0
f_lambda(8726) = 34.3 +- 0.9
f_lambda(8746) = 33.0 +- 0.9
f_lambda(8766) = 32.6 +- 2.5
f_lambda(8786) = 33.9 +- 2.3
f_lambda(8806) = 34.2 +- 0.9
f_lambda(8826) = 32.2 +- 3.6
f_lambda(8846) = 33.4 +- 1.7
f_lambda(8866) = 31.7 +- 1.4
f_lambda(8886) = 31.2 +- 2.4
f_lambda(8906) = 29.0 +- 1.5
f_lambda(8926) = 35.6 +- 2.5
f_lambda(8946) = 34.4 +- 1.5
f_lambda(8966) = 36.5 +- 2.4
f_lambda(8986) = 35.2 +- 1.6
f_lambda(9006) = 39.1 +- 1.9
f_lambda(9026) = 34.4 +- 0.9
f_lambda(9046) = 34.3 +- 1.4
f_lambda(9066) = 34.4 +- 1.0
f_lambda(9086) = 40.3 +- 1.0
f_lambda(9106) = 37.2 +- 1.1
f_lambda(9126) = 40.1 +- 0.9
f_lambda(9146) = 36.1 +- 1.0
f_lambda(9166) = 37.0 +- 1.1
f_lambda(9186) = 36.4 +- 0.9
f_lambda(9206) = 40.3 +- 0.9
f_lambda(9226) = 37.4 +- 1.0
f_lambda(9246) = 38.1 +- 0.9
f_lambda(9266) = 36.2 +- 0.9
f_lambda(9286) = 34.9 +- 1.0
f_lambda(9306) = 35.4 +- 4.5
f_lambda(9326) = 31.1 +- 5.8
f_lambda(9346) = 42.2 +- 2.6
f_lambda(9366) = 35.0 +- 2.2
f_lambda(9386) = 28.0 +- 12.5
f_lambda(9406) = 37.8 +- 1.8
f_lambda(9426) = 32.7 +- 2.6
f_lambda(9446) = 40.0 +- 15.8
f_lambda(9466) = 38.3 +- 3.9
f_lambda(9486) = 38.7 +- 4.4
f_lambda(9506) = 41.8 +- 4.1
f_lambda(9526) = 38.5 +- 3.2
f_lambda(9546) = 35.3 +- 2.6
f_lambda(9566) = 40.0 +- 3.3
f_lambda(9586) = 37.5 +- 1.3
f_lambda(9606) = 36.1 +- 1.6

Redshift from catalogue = 0.718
